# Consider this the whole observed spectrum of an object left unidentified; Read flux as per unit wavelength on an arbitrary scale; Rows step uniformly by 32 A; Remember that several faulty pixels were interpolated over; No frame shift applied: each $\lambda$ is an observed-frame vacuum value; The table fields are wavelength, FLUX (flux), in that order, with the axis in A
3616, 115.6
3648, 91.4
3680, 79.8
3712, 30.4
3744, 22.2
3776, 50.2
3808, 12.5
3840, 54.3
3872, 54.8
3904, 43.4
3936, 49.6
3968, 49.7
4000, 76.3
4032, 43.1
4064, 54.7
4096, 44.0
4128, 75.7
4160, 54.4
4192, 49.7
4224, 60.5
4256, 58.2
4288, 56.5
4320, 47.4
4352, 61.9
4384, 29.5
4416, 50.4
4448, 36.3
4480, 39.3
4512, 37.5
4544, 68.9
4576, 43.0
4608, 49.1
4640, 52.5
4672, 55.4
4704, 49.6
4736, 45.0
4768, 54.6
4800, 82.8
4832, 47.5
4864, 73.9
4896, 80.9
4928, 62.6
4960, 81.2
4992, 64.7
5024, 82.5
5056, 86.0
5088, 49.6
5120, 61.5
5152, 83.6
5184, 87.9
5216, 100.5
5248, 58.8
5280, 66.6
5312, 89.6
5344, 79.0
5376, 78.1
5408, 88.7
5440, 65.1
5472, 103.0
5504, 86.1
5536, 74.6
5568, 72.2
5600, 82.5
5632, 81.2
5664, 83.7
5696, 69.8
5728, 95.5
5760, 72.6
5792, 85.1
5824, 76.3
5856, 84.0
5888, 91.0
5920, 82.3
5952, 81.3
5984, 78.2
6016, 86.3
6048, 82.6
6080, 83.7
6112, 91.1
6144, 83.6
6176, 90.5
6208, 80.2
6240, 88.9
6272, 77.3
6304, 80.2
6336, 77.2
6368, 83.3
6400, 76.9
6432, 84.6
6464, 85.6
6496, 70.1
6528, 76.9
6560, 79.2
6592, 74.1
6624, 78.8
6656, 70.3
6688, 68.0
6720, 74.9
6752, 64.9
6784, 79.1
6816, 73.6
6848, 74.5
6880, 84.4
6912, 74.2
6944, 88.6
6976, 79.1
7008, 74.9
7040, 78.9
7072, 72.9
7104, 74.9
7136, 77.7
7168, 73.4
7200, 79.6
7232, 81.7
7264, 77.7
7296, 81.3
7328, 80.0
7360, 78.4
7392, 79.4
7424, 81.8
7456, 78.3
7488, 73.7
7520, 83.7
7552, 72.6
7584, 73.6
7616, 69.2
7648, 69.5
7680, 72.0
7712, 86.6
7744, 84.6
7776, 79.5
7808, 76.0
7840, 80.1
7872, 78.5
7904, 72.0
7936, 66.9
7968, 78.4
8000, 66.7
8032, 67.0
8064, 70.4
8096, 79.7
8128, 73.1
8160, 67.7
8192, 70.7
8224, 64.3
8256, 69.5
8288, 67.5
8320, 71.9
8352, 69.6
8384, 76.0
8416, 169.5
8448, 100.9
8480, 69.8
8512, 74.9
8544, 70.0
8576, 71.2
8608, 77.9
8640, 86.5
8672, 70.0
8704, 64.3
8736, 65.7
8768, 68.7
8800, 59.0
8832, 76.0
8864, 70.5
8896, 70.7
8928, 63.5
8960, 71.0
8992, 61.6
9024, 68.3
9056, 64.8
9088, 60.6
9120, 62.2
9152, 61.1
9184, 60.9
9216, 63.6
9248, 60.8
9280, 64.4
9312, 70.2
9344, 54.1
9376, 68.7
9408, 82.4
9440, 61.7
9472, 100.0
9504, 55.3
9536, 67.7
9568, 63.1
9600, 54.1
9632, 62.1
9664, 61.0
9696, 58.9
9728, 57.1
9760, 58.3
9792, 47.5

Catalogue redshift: 0.284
